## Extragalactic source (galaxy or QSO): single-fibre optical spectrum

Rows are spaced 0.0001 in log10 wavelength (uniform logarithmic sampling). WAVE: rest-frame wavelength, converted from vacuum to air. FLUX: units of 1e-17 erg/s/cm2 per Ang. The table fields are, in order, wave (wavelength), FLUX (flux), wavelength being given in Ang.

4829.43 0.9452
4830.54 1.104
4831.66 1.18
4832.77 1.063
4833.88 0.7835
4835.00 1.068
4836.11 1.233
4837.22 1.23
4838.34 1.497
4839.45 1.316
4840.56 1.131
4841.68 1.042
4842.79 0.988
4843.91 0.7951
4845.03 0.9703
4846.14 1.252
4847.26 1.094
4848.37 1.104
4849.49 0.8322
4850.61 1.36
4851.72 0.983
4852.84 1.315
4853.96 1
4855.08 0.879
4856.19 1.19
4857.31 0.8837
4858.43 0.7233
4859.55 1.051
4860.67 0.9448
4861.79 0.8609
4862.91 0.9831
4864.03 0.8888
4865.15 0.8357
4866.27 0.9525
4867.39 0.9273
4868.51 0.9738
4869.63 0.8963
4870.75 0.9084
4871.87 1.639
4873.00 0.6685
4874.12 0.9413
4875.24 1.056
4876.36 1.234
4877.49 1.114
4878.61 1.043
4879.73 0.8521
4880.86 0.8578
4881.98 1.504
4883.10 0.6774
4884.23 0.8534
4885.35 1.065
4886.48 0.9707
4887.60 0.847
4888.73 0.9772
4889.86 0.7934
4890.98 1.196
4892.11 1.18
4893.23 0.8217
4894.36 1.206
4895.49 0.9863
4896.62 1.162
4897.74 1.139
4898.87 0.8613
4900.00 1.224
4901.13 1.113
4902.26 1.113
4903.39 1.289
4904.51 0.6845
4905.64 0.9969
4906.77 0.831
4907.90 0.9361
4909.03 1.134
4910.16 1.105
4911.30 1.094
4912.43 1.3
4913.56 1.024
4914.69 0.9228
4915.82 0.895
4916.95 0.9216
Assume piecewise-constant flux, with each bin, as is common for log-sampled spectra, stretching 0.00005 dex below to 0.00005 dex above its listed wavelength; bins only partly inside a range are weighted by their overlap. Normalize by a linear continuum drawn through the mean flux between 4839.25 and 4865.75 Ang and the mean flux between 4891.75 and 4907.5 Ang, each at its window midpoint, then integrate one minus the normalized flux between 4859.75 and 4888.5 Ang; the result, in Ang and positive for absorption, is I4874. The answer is 1.3 Ang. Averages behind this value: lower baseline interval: 1.01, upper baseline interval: 1.04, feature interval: 0.981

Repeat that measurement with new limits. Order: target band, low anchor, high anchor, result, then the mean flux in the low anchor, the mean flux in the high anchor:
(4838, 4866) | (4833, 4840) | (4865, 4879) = 2.0 Ang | 1.18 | 1.02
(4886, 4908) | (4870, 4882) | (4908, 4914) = 1.5 Ang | 1.05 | 1.12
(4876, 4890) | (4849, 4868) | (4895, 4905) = 0.6 Ang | 0.978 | 1.07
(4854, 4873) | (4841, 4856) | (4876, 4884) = 1.4 Ang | 1.05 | 1.03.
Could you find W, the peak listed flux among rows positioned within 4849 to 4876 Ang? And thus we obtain 1.639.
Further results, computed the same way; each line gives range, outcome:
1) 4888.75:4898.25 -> 1.206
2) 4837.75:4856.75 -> 1.497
